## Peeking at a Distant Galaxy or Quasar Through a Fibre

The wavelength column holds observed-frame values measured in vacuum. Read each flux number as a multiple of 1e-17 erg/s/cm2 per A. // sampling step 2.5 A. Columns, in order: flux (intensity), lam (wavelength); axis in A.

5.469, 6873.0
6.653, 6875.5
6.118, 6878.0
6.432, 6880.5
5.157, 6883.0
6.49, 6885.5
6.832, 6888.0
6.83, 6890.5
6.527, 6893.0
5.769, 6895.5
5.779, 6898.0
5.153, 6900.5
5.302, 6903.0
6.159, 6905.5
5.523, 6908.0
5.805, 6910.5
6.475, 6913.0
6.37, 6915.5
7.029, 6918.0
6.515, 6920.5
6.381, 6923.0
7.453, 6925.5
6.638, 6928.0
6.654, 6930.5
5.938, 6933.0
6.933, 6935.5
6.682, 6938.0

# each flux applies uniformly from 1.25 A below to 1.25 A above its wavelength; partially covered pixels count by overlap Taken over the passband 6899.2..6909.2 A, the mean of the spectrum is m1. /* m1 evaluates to 5.54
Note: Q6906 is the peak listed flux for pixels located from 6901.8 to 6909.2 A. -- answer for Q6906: 6.159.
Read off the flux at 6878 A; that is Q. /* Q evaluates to 6.118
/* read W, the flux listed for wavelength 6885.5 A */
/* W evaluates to 6.49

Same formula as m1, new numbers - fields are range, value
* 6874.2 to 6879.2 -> 6.38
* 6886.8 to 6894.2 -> 6.73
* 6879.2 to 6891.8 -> 6.35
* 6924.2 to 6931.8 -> 6.91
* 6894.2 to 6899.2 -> 5.78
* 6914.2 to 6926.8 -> 6.75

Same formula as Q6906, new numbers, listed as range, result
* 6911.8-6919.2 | 7.029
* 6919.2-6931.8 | 7.453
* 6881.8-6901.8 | 6.832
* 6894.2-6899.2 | 5.779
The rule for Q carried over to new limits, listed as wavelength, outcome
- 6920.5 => 6.515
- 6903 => 5.302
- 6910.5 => 5.805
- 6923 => 6.381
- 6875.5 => 6.653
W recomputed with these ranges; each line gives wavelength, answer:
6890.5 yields 6.83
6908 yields 5.523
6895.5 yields 5.769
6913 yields 6.475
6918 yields 7.029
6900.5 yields 5.153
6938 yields 6.682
